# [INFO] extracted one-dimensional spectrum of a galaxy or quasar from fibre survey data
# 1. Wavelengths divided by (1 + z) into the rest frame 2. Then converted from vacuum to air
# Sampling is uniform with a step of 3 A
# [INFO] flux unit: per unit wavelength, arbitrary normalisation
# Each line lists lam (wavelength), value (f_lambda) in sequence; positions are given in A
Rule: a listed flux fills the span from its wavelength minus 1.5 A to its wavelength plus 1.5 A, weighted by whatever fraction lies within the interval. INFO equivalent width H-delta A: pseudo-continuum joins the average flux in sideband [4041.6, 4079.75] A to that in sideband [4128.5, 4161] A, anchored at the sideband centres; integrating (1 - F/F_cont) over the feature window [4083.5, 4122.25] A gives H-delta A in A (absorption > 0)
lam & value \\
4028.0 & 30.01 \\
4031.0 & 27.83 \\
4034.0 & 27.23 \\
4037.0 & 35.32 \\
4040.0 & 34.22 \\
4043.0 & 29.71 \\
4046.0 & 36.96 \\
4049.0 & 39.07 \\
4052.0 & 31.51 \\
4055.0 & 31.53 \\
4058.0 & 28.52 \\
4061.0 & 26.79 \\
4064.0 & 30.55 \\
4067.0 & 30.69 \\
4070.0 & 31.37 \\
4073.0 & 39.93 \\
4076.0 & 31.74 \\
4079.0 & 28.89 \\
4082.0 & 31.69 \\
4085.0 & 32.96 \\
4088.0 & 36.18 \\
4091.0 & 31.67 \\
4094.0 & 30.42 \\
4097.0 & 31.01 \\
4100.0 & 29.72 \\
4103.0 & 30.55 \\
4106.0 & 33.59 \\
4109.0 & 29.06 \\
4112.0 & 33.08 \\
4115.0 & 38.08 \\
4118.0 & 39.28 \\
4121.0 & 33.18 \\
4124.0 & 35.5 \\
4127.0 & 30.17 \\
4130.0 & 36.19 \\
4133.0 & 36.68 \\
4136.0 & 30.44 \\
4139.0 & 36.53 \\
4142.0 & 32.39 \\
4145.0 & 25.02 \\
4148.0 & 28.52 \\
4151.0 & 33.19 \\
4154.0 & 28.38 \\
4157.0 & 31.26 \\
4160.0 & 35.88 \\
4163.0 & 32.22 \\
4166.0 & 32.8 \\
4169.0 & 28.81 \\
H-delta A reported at -1.0 A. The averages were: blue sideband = 32.2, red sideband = 32.2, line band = 33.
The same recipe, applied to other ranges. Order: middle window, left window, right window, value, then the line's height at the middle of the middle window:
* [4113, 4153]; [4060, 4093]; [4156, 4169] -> -1.2 A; 32.4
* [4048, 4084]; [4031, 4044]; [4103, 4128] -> 0.5 A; 32.2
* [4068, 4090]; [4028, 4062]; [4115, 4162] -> -0.7 A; 32.2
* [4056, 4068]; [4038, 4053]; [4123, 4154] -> 1.7 A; 34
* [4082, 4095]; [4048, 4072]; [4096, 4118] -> -0.3 A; 32.1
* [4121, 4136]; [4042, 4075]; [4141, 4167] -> -1.3 A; 31.4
